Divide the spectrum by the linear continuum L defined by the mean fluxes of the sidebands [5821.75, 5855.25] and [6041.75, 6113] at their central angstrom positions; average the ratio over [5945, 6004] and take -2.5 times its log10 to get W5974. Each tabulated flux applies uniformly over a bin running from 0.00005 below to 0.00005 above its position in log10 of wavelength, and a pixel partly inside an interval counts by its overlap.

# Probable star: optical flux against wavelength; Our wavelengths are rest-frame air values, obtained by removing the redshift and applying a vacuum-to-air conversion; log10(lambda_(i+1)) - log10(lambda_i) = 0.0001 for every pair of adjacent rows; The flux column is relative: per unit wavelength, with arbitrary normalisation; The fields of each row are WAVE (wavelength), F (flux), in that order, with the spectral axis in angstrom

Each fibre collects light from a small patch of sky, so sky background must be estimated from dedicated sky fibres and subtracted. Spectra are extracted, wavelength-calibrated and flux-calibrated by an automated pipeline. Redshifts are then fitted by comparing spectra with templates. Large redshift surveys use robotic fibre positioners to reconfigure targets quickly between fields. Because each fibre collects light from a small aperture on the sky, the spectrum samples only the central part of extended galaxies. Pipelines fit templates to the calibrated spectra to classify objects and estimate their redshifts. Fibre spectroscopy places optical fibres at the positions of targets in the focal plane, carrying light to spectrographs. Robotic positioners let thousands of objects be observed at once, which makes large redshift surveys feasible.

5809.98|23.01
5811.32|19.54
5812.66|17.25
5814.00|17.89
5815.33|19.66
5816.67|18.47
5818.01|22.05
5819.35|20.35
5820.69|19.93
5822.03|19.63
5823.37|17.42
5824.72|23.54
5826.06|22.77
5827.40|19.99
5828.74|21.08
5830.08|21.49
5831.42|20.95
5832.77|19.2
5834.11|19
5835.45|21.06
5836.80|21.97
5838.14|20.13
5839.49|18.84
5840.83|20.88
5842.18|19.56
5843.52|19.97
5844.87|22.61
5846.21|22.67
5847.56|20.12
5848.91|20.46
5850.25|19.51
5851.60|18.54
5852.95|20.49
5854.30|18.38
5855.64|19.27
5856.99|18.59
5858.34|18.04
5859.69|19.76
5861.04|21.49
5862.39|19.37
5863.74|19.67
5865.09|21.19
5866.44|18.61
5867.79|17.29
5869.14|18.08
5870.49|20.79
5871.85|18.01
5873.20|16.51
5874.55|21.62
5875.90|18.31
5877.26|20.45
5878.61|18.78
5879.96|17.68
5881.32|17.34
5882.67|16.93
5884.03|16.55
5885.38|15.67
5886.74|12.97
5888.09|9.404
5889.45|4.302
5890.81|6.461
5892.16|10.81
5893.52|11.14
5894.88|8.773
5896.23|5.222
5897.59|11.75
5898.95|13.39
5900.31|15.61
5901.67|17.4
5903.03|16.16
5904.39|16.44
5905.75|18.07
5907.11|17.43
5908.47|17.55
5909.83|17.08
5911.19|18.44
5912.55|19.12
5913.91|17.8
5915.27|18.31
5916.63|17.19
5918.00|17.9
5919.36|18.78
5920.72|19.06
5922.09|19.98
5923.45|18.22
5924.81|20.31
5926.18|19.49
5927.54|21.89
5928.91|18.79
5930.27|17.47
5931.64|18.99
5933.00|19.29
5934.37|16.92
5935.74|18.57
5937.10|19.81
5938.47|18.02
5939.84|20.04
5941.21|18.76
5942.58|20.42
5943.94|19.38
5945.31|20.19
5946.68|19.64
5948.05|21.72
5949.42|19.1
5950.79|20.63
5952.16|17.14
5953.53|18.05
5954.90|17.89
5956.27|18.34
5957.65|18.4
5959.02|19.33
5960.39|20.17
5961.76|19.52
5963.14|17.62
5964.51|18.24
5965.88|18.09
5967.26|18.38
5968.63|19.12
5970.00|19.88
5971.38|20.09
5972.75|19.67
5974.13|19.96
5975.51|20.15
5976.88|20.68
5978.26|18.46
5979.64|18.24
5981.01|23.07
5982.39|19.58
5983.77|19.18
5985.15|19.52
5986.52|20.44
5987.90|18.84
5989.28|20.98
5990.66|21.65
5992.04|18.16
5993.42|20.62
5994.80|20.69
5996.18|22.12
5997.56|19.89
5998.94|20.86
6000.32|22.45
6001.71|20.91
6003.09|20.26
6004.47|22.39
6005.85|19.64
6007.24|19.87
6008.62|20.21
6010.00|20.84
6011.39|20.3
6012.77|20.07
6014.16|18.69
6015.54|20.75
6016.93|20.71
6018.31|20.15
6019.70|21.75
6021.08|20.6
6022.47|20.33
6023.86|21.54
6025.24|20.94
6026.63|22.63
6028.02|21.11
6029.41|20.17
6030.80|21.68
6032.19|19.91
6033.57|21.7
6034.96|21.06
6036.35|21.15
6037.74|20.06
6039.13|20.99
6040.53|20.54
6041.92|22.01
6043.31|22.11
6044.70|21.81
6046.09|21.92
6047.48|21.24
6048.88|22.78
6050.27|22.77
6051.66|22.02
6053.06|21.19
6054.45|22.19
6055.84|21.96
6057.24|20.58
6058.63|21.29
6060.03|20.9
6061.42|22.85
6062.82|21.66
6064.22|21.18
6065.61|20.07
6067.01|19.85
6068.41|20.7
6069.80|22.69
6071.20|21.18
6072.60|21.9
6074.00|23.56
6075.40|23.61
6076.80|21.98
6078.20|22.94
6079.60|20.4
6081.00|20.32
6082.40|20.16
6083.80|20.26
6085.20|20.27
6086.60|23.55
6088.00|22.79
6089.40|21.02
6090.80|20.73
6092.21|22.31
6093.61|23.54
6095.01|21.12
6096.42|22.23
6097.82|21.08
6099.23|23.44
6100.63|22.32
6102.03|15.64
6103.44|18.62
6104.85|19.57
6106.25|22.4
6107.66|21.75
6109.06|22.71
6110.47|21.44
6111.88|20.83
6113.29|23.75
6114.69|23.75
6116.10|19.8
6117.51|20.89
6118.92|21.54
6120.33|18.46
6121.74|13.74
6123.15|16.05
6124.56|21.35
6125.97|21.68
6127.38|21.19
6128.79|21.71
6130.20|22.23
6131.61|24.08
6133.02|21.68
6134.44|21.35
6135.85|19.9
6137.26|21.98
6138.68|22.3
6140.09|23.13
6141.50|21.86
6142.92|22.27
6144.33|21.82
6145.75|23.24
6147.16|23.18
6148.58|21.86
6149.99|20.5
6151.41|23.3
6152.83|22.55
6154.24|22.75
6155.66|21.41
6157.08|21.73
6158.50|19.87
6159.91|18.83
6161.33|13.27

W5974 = 0.07 mag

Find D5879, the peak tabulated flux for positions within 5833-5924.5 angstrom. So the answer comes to 22.67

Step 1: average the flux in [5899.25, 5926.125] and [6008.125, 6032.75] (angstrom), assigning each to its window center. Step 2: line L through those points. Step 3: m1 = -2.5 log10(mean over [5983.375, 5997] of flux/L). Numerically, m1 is -0.018 mag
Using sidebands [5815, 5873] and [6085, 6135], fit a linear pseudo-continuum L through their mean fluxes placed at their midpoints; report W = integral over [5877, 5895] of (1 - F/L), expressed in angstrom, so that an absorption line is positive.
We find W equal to 6.08 angstrom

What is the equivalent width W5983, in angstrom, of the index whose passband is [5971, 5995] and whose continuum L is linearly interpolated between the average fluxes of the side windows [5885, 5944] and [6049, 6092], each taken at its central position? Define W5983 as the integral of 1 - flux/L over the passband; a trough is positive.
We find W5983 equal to -1.8 angstrom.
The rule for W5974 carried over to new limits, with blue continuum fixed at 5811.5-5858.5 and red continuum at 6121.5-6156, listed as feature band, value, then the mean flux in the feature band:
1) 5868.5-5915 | 0.304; 15.4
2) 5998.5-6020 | 0.019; 20.6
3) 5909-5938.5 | 0.100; 18.7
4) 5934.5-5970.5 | 0.087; 19.1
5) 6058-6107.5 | -0.003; 21.4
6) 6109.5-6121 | 0.007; 21.3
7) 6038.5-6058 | -0.030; 21.7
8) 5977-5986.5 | 0.054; 19.8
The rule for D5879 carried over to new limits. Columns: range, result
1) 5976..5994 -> 23.07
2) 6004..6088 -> 23.61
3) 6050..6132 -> 24.08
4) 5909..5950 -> 21.89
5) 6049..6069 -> 22.85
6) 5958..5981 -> 20.68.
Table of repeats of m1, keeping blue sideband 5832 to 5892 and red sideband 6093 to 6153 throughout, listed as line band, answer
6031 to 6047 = -0.046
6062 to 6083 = -0.039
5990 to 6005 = -0.055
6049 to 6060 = -0.062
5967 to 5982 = -0.014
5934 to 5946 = 0.000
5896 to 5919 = 0.147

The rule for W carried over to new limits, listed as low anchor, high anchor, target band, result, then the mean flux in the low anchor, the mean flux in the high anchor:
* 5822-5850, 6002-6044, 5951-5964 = 1.4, 20.6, 20.8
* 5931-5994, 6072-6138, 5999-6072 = -2.9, 19.4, 21.2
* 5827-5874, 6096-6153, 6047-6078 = -1.2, 19.8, 21.3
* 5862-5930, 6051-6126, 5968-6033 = -4.7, 16.6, 21.2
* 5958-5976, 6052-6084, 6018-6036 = -0.4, 19.2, 21.5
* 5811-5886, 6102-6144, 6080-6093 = -0.3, 19.6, 21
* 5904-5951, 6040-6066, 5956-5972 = 0.6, 18.9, 21.7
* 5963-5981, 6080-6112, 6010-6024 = -0.3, 19.3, 21.2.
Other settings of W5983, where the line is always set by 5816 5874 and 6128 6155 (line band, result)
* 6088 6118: 0.7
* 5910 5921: 1.2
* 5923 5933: 0.6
